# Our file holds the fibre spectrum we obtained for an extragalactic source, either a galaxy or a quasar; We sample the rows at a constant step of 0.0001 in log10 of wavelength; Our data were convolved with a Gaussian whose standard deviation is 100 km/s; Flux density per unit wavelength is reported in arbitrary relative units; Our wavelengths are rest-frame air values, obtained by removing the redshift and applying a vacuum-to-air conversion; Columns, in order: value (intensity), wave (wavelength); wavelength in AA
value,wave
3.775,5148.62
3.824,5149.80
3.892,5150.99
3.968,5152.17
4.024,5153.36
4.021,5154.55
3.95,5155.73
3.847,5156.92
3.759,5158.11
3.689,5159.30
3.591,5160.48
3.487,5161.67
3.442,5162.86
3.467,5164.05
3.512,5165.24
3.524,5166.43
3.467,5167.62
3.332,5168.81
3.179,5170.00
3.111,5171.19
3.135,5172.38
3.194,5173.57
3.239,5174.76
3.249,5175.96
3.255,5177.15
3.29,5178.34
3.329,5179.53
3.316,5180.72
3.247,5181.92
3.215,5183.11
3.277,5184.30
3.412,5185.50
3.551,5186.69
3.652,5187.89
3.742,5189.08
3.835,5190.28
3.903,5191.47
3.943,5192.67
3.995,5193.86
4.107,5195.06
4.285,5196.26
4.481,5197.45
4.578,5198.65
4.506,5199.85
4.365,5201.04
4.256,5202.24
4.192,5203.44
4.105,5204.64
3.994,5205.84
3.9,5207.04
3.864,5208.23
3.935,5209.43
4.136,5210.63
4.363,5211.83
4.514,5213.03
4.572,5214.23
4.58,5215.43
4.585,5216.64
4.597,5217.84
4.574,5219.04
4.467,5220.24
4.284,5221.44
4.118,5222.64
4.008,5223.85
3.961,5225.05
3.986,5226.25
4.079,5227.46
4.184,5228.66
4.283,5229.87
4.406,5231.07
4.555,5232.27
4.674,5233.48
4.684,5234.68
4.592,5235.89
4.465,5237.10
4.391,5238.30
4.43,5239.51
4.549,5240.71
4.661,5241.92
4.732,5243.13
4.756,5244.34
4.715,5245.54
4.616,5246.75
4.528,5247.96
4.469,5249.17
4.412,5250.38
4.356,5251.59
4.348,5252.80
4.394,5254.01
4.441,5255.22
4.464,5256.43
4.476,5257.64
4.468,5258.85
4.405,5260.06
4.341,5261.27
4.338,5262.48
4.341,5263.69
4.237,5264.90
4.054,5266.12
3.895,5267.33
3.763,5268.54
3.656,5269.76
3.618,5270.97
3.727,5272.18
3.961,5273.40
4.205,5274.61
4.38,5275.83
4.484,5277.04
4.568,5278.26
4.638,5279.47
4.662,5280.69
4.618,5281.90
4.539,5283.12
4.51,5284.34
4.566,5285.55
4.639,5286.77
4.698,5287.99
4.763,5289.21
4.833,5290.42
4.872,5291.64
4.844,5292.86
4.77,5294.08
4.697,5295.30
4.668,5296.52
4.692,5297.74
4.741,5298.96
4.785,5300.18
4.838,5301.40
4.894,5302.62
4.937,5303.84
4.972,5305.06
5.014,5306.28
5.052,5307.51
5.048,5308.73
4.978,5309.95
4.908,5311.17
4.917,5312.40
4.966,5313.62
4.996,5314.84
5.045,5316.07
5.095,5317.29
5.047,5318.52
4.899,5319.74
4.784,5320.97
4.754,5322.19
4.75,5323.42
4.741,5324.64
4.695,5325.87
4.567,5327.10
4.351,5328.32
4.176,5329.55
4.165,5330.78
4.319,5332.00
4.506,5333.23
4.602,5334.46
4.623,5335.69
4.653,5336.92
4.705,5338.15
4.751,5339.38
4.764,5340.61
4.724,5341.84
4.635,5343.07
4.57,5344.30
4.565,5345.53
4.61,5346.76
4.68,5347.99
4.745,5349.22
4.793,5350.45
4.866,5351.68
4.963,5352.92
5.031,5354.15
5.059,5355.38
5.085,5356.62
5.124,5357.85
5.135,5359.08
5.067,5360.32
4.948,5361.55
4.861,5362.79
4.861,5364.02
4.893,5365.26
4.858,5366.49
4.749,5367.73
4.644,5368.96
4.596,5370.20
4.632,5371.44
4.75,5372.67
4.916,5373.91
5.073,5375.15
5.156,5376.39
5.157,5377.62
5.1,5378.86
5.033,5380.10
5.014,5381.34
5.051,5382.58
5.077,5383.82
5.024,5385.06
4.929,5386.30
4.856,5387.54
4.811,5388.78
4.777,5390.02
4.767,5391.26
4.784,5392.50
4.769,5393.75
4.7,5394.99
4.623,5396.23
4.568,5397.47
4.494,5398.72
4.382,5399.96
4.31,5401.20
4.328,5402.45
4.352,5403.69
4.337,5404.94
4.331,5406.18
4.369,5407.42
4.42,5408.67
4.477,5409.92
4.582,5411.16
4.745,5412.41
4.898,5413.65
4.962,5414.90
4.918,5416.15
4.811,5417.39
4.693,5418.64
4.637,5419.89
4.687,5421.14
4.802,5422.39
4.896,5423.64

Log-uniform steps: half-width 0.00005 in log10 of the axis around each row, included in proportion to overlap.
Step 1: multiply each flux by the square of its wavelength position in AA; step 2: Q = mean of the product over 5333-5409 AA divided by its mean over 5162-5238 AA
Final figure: 1.3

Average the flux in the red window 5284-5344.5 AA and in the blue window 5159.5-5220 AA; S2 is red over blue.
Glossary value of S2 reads 1.2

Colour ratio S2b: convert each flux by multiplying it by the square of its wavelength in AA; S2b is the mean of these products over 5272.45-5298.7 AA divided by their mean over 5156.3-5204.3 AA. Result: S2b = 1.3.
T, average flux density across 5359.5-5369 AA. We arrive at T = 4.88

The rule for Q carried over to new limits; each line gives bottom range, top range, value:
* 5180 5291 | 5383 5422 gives 1.16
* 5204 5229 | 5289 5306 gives 1.17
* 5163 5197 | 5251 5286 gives 1.27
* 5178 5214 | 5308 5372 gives 1.29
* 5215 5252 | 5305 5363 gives 1.12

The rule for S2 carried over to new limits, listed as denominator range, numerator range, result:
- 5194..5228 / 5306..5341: 1.12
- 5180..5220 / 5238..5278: 1.07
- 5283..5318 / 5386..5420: 0.96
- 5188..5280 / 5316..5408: 1.11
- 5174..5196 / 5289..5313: 1.37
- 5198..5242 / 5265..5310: 1.05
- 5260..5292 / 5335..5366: 1.11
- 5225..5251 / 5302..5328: 1.10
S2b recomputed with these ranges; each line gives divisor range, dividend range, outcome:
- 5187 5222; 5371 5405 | 1.22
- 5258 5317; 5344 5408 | 1.08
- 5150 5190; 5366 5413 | 1.47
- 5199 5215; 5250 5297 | 1.07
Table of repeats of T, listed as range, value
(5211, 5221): 4.52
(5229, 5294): 4.44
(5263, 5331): 4.61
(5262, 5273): 3.95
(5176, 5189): 3.37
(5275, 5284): 4.54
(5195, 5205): 4.34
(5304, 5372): 4.79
